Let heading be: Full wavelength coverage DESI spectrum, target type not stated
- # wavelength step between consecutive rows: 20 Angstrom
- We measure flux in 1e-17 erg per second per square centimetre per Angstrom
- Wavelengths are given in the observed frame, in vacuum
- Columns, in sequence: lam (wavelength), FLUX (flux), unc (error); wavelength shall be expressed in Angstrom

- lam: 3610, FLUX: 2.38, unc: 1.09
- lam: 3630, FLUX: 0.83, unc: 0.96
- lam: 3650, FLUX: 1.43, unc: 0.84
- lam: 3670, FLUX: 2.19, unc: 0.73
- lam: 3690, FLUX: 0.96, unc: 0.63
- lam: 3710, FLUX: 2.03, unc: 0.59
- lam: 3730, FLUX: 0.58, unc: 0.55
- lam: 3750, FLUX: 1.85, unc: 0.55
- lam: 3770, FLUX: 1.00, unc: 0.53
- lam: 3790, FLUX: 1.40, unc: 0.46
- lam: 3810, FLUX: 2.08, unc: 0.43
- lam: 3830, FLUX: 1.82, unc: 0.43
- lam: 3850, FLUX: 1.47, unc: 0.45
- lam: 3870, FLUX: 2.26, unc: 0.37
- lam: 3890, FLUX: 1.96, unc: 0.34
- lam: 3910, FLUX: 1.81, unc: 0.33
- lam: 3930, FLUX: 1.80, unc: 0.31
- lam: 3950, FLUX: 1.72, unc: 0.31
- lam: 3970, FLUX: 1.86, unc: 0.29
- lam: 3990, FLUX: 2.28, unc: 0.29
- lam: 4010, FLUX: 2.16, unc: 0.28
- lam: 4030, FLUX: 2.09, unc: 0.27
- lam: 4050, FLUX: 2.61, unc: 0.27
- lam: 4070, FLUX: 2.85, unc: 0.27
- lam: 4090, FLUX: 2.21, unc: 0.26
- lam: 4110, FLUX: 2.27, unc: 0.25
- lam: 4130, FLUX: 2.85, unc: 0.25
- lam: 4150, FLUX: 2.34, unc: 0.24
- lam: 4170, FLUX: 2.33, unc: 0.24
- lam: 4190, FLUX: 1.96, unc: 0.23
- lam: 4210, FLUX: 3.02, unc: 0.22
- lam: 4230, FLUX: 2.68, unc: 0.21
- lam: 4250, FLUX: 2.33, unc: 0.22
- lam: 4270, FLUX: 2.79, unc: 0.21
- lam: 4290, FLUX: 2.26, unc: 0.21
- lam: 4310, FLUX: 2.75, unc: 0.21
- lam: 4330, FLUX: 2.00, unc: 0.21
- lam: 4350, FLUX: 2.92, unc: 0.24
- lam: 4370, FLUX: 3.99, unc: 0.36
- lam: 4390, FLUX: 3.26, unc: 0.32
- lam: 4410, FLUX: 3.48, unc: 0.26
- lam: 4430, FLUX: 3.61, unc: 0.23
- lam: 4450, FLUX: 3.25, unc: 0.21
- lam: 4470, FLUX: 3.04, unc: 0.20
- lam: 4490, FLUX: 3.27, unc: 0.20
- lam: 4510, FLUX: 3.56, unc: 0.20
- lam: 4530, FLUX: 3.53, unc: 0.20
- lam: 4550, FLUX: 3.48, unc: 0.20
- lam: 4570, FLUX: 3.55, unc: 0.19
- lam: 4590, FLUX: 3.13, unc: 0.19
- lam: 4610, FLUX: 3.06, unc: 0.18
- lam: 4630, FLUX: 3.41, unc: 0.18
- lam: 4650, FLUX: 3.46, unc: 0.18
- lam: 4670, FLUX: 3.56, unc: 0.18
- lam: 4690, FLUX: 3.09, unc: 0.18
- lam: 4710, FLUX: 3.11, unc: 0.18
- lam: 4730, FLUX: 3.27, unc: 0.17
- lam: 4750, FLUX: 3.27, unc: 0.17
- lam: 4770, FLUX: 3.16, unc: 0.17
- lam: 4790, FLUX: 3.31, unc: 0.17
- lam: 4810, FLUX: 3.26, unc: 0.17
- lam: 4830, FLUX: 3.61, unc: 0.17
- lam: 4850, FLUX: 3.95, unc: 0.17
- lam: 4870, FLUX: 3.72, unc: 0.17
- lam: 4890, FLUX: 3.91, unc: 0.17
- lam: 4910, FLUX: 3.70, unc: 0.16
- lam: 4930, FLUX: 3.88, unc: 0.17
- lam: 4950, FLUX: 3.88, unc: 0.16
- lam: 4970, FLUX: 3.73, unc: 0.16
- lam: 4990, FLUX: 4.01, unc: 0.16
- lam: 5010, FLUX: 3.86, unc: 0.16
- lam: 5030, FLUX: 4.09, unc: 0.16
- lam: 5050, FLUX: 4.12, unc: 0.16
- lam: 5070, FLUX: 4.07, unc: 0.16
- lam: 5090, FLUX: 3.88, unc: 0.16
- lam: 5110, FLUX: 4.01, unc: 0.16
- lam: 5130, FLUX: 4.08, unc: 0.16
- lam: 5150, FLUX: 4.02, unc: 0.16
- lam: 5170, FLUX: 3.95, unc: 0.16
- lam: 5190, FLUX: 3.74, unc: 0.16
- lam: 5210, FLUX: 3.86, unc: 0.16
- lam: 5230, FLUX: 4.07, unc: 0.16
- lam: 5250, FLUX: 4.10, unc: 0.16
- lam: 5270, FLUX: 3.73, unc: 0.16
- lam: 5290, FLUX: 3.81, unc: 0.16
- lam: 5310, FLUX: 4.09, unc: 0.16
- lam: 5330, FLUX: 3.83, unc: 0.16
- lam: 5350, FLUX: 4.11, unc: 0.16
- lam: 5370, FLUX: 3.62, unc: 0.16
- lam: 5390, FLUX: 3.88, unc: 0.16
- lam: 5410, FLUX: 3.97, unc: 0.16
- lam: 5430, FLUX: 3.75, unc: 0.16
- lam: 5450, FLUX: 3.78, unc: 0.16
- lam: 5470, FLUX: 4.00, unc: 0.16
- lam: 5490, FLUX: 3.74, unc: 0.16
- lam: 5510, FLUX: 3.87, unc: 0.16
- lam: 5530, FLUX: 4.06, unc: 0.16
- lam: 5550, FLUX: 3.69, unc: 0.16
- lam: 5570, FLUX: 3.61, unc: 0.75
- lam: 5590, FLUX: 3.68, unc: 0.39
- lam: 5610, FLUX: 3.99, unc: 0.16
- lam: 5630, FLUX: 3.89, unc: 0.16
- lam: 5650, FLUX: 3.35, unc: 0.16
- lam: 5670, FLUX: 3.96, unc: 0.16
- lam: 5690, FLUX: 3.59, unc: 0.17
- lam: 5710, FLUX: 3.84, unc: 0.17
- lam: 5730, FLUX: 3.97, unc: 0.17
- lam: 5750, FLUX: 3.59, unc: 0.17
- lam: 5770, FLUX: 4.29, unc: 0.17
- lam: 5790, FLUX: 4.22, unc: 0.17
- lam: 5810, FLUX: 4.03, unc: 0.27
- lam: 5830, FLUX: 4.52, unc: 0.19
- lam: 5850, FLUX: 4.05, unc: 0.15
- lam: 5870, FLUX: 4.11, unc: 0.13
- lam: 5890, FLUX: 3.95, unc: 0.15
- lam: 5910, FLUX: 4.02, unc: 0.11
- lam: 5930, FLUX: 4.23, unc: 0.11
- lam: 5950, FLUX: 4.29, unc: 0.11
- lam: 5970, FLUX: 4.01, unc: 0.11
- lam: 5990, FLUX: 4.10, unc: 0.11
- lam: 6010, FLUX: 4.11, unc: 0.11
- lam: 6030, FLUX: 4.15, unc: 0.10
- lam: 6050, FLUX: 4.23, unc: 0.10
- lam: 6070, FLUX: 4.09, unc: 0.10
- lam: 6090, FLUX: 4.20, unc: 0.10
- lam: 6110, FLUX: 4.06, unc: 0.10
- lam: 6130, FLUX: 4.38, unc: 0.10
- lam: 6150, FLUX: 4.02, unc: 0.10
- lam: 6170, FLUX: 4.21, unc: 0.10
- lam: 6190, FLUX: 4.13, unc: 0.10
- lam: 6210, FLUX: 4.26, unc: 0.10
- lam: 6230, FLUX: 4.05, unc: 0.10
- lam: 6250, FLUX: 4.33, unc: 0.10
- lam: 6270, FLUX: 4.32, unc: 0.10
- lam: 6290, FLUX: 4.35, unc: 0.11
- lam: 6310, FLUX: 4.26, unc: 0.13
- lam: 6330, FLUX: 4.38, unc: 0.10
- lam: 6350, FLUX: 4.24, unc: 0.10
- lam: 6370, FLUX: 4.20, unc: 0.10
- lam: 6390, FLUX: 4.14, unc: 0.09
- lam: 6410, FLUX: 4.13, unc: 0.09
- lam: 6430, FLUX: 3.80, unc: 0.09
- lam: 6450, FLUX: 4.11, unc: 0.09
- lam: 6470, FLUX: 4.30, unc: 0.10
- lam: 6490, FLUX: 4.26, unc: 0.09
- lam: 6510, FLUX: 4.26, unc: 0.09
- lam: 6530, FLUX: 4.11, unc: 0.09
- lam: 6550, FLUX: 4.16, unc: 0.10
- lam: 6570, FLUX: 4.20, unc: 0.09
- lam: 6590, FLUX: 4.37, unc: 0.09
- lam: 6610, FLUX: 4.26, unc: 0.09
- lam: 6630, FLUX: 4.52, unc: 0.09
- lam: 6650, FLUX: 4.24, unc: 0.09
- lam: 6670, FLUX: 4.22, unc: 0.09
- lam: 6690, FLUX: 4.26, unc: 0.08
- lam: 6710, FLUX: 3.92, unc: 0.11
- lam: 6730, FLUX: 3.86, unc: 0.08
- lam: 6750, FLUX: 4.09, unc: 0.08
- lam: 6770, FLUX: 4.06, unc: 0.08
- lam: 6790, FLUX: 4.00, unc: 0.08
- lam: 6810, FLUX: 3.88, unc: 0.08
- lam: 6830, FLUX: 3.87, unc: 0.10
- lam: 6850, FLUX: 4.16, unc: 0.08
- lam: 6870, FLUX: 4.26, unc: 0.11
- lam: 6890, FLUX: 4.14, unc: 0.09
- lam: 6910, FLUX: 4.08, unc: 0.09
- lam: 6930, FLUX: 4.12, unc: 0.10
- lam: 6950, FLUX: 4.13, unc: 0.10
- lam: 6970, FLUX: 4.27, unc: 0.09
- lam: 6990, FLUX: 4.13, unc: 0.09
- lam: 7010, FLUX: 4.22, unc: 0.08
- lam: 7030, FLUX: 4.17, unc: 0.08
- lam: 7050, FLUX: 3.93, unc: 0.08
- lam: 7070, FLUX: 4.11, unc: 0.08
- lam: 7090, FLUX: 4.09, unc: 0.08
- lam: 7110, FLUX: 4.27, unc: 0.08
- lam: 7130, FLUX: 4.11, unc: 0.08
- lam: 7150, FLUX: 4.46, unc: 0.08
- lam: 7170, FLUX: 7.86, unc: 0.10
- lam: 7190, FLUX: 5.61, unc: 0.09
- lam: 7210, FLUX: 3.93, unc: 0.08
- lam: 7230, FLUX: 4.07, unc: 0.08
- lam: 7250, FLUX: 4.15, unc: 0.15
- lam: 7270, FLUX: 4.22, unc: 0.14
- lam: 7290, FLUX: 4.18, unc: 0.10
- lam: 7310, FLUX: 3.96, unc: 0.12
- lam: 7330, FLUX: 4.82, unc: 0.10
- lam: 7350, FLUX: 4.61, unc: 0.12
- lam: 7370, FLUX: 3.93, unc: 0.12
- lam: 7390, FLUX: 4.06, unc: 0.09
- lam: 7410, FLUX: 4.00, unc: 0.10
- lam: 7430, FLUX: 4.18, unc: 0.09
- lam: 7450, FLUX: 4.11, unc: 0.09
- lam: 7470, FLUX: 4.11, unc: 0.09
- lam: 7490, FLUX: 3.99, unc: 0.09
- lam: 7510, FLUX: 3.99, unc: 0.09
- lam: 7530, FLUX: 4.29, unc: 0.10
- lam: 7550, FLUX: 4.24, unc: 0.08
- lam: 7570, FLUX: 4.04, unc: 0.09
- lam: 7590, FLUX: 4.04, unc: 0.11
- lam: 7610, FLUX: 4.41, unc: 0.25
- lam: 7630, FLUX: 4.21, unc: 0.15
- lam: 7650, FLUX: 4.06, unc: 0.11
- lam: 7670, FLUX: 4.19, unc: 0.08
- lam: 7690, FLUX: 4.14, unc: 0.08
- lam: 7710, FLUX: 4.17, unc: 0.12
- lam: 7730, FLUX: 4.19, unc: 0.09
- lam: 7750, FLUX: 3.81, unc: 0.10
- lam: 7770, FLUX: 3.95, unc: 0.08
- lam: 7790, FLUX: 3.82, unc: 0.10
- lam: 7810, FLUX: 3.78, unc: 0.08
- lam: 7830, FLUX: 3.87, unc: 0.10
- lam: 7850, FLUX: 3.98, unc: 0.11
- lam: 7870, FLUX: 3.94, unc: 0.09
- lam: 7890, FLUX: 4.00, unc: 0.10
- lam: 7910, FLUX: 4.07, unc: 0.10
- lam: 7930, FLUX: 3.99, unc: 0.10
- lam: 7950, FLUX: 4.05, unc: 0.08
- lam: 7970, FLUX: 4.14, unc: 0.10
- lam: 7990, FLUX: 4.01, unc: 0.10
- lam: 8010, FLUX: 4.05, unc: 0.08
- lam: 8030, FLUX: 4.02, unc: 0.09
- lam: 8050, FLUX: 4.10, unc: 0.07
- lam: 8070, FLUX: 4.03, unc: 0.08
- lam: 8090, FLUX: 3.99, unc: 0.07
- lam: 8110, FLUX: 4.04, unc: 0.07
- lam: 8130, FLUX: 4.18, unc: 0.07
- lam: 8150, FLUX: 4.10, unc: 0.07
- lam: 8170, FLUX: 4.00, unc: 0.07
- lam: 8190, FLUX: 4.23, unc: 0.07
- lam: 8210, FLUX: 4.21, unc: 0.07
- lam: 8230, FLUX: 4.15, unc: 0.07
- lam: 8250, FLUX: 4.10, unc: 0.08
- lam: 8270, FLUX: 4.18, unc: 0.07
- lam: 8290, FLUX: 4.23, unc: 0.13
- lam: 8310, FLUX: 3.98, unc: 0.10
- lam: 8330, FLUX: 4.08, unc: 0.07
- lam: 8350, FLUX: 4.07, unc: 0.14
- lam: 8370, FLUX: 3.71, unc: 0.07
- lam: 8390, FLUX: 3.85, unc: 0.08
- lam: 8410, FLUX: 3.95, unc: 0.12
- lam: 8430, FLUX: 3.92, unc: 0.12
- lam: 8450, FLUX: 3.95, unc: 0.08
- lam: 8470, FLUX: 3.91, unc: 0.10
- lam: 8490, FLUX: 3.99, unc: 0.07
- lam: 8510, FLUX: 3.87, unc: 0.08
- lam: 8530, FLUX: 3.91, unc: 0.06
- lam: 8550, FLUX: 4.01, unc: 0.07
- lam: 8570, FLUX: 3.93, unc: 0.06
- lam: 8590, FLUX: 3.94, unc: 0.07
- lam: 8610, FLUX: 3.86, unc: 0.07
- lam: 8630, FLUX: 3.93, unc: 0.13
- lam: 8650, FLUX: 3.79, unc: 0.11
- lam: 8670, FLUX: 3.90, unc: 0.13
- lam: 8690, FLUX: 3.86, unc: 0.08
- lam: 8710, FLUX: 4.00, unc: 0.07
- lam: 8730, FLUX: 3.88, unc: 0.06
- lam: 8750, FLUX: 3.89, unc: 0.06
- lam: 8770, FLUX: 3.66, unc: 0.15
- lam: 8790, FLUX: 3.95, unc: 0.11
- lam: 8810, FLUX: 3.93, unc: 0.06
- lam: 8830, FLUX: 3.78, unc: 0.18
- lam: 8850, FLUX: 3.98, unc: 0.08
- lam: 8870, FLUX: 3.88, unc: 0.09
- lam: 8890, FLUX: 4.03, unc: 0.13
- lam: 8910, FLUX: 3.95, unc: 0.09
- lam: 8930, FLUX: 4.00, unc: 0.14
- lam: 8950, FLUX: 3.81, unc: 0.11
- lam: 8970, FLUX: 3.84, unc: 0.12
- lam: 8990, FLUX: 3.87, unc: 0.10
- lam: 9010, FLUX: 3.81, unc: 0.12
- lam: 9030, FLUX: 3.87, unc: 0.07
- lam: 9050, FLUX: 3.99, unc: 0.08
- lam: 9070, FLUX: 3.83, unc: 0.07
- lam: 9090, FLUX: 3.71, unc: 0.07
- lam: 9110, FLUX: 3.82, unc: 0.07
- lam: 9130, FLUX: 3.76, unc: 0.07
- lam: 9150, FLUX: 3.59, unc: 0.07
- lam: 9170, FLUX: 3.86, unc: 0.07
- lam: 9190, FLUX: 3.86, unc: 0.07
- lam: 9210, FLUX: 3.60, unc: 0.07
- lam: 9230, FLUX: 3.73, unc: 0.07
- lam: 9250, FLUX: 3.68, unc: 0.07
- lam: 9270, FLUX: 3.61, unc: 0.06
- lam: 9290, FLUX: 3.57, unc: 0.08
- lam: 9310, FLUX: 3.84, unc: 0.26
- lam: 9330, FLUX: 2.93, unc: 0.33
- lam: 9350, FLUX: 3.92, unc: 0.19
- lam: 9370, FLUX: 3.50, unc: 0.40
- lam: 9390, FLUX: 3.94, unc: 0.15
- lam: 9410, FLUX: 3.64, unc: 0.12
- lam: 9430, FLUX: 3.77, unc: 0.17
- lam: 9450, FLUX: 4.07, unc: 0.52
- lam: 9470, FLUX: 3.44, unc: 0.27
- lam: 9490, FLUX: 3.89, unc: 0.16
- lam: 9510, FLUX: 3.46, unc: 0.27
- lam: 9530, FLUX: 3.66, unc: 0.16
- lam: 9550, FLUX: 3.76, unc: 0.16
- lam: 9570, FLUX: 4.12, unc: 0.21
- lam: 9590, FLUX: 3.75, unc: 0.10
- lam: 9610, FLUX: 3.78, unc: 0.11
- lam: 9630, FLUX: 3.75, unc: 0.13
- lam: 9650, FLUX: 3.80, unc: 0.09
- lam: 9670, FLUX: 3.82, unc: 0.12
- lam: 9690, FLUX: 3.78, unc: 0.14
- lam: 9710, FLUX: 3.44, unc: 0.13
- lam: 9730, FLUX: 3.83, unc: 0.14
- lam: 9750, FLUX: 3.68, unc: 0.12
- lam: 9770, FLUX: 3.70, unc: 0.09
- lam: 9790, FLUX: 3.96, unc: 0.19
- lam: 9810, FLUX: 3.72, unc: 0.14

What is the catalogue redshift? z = 0.091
